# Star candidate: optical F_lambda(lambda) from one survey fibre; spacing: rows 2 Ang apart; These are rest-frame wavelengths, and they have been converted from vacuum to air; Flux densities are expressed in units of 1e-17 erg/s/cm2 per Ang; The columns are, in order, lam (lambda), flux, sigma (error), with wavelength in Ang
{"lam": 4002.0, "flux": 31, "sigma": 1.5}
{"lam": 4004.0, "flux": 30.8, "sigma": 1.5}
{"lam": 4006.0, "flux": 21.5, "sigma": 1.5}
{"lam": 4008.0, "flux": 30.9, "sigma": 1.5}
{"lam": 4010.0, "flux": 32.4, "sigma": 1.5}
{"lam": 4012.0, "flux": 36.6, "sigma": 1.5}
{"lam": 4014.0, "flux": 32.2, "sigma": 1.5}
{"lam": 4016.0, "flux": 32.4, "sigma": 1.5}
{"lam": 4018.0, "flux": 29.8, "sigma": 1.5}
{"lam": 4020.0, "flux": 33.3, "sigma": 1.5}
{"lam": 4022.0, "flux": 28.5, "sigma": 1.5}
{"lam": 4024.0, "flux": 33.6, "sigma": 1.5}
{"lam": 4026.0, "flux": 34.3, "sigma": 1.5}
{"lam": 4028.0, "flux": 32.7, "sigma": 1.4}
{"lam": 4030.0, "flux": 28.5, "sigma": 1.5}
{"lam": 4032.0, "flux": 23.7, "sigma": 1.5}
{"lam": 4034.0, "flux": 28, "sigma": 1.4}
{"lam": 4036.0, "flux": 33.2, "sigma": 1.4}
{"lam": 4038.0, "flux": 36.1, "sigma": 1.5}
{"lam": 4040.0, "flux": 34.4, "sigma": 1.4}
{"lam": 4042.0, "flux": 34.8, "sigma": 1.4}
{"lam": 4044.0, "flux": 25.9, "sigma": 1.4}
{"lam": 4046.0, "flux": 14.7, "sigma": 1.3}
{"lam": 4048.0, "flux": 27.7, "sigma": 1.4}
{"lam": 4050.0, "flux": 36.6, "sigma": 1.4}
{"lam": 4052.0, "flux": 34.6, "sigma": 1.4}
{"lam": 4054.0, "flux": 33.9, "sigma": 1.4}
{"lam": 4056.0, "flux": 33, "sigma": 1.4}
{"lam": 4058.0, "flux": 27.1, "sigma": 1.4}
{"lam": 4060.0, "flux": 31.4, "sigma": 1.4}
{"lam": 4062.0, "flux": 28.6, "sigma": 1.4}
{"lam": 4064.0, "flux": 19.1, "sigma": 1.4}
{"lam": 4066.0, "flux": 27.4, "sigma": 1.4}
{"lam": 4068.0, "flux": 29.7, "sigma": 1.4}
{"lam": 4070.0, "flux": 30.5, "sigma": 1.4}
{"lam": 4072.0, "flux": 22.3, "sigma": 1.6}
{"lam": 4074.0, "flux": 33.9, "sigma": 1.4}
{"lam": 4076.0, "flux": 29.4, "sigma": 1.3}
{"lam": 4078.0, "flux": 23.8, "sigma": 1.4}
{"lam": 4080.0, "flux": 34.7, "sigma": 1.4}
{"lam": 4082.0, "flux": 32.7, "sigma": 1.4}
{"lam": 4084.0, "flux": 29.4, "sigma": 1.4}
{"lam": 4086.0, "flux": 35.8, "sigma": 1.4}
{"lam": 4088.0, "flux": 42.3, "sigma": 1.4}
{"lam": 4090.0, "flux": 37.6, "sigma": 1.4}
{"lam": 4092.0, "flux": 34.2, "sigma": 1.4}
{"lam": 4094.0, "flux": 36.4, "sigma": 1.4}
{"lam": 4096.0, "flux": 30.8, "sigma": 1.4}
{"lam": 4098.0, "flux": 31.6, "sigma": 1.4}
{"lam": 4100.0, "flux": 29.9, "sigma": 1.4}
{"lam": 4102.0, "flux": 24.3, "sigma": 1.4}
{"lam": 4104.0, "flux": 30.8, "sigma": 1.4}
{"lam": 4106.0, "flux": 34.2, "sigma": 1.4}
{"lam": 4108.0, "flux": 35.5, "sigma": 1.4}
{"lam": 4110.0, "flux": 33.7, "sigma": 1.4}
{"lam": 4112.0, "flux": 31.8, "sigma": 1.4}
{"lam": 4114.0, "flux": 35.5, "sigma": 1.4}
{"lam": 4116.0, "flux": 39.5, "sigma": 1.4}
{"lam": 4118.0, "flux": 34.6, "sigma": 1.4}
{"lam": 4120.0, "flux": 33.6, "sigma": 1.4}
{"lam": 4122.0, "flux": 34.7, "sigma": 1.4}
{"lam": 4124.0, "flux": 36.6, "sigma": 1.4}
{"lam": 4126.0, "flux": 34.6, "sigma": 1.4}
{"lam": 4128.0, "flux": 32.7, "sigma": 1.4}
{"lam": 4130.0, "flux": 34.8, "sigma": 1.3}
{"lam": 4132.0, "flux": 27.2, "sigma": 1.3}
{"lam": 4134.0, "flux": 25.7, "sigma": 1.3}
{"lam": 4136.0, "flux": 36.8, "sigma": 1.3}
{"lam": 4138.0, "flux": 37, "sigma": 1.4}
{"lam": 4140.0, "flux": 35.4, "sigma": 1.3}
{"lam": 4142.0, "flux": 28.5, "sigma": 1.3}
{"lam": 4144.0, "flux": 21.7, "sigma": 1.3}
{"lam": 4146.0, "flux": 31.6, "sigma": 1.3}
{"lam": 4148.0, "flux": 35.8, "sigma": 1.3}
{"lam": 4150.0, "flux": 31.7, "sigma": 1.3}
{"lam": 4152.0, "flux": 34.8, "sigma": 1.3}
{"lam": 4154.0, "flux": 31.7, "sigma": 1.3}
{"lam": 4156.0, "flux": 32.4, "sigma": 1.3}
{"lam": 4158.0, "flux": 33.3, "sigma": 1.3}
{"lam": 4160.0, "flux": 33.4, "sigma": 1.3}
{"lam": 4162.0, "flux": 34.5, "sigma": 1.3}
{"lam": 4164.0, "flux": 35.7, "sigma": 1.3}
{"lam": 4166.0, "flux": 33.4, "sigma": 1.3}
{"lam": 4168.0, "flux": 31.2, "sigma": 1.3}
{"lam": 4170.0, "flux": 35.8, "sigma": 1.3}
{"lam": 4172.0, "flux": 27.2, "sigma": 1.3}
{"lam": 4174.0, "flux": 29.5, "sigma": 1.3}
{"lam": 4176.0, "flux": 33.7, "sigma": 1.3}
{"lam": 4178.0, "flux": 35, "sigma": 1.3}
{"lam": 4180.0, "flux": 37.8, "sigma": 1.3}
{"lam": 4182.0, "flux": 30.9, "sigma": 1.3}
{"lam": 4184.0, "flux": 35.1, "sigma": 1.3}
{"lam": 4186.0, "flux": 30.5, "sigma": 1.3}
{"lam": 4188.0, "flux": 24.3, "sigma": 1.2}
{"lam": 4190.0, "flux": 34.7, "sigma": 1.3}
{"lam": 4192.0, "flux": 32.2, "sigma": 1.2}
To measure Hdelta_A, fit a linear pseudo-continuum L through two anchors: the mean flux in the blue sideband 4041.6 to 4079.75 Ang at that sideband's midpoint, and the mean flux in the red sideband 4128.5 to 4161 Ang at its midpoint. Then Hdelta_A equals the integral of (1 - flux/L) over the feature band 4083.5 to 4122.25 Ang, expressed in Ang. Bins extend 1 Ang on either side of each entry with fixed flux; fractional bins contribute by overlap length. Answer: -4.5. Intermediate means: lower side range 28.7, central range 33.8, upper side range 32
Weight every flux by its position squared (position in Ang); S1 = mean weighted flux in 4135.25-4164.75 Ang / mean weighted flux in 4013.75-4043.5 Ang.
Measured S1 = 1.1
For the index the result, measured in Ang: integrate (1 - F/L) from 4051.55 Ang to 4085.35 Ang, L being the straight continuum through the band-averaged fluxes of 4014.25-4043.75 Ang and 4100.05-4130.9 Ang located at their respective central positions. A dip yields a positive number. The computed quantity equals 3.1 Ang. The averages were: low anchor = 31.5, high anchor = 33.7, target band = 29.5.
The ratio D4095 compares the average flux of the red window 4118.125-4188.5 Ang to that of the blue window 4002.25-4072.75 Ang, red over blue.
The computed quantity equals 1.09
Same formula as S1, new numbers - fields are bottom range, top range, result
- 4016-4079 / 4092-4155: 1.14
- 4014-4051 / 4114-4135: 1.15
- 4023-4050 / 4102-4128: 1.18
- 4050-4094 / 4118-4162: 1.08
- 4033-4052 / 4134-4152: 1.11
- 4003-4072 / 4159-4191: 1.16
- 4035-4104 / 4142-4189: 1.09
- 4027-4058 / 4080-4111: 1.12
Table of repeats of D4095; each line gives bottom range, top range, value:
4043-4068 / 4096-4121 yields 1.16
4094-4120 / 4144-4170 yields 1.00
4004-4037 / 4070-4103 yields 1.03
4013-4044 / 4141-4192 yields 1.02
